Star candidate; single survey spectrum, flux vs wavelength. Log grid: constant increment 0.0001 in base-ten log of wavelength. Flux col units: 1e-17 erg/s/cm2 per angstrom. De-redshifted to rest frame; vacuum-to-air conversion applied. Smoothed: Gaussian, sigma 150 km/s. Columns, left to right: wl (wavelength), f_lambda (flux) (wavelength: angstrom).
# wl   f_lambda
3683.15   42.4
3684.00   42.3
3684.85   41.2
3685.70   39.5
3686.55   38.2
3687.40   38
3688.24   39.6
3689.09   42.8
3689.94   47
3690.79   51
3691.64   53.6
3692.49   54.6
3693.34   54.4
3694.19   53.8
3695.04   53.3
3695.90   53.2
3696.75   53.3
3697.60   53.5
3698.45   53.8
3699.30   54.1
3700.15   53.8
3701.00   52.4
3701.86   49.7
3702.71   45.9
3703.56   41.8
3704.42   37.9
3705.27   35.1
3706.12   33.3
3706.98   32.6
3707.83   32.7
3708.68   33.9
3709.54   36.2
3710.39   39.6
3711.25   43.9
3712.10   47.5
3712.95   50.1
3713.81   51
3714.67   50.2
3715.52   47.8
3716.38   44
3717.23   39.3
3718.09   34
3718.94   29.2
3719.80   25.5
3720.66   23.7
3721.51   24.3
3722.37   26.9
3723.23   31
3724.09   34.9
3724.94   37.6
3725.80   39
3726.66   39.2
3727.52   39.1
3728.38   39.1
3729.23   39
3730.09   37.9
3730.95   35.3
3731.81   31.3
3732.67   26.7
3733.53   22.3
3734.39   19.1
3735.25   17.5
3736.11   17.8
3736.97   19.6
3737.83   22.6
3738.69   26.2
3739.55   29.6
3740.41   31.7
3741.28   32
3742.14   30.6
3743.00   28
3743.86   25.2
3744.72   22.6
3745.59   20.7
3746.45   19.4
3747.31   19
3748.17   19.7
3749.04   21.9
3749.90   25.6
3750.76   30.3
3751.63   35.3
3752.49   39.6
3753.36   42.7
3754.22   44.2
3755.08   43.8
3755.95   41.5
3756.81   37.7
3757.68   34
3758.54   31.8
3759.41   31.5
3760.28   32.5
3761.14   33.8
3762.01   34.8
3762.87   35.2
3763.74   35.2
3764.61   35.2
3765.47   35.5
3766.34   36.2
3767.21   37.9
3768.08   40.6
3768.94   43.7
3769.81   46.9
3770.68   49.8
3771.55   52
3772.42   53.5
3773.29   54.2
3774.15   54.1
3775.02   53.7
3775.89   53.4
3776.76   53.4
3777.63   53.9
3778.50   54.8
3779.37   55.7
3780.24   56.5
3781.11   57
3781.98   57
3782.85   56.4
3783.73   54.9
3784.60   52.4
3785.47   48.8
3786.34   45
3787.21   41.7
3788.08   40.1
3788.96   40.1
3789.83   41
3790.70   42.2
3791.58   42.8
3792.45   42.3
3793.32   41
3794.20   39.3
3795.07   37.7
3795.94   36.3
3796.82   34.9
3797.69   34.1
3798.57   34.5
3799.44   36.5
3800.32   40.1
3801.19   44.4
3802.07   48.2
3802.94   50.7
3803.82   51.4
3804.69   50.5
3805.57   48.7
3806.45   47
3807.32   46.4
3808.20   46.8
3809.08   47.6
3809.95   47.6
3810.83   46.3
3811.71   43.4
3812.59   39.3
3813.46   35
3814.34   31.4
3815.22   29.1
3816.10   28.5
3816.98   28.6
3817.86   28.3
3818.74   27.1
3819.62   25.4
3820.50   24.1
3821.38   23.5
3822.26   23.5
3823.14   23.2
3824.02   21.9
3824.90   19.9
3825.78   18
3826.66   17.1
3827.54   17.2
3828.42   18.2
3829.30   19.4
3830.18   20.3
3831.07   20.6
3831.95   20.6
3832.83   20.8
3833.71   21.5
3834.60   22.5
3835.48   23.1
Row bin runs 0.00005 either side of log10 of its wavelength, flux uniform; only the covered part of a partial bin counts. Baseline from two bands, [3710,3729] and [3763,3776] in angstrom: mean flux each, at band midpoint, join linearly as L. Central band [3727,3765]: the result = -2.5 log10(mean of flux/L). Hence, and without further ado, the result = 0.34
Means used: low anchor 38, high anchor 45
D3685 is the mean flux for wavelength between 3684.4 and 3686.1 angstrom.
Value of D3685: 40.3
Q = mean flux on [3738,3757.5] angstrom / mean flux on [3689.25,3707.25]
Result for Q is 0.62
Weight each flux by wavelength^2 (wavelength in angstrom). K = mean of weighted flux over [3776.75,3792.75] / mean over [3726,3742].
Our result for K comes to 1.72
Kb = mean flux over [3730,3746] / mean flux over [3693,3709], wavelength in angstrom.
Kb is 0.56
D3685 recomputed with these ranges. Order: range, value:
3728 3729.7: 39.2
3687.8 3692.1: 46.9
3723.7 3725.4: 36.4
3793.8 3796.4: 37.8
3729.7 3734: 30.5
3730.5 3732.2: 33.4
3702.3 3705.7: 40.2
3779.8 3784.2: 56.3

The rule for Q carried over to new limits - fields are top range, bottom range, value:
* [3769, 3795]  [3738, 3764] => 1.58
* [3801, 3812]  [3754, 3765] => 1.32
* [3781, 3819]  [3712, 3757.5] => 1.31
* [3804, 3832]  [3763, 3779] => 0.67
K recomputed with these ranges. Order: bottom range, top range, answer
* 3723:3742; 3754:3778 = 1.42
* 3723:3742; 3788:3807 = 1.43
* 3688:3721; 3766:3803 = 1.09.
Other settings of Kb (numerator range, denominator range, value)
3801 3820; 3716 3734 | 1.22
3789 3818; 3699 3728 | 1.04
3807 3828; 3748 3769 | 0.87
